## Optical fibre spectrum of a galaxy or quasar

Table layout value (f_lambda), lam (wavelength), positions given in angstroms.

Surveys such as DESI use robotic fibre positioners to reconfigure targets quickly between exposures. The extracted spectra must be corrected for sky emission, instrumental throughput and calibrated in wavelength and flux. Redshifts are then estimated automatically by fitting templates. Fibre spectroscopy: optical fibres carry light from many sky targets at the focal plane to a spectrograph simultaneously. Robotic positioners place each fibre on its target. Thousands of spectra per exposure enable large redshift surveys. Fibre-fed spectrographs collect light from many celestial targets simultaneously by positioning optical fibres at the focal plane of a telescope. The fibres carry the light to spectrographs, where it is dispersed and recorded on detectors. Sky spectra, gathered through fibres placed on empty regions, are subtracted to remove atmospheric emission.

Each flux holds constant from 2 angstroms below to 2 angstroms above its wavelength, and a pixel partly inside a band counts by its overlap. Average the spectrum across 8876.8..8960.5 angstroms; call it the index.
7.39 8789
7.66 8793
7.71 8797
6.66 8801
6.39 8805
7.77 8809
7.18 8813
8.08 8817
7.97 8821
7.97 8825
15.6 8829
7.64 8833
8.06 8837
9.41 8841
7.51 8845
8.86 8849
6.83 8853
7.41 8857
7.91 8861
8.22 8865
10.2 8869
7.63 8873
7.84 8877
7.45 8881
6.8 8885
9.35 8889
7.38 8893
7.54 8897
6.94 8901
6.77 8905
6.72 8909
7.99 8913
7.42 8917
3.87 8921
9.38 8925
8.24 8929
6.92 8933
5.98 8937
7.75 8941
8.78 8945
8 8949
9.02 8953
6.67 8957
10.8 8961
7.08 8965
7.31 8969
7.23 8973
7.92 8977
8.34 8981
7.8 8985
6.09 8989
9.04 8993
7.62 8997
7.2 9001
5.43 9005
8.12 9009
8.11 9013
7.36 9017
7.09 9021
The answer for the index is 7.52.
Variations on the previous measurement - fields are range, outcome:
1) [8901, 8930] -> 7.14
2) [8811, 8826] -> 7.79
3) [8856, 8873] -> 8.4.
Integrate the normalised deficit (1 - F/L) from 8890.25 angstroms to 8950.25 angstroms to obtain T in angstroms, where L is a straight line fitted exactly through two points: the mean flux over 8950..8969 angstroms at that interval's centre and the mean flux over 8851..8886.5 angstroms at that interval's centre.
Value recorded 5.5 angstroms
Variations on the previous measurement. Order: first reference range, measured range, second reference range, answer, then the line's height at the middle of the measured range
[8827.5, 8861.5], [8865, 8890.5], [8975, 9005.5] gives 0.8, 8.47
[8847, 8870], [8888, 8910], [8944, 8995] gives 1.9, 8.09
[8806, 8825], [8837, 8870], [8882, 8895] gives -2.0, 7.76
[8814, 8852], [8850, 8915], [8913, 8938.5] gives 1.8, 7.92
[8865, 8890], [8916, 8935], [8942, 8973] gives 2.3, 8.16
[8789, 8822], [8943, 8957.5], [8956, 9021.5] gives -1.3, 7.58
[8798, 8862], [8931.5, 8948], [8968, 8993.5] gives 0.8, 7.77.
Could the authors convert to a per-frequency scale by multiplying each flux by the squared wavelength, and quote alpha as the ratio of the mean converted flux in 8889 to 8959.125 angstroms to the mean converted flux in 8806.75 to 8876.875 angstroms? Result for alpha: 0.90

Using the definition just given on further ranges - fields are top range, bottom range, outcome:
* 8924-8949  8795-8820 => 1.10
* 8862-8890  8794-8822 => 1.12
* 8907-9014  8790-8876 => 0.95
